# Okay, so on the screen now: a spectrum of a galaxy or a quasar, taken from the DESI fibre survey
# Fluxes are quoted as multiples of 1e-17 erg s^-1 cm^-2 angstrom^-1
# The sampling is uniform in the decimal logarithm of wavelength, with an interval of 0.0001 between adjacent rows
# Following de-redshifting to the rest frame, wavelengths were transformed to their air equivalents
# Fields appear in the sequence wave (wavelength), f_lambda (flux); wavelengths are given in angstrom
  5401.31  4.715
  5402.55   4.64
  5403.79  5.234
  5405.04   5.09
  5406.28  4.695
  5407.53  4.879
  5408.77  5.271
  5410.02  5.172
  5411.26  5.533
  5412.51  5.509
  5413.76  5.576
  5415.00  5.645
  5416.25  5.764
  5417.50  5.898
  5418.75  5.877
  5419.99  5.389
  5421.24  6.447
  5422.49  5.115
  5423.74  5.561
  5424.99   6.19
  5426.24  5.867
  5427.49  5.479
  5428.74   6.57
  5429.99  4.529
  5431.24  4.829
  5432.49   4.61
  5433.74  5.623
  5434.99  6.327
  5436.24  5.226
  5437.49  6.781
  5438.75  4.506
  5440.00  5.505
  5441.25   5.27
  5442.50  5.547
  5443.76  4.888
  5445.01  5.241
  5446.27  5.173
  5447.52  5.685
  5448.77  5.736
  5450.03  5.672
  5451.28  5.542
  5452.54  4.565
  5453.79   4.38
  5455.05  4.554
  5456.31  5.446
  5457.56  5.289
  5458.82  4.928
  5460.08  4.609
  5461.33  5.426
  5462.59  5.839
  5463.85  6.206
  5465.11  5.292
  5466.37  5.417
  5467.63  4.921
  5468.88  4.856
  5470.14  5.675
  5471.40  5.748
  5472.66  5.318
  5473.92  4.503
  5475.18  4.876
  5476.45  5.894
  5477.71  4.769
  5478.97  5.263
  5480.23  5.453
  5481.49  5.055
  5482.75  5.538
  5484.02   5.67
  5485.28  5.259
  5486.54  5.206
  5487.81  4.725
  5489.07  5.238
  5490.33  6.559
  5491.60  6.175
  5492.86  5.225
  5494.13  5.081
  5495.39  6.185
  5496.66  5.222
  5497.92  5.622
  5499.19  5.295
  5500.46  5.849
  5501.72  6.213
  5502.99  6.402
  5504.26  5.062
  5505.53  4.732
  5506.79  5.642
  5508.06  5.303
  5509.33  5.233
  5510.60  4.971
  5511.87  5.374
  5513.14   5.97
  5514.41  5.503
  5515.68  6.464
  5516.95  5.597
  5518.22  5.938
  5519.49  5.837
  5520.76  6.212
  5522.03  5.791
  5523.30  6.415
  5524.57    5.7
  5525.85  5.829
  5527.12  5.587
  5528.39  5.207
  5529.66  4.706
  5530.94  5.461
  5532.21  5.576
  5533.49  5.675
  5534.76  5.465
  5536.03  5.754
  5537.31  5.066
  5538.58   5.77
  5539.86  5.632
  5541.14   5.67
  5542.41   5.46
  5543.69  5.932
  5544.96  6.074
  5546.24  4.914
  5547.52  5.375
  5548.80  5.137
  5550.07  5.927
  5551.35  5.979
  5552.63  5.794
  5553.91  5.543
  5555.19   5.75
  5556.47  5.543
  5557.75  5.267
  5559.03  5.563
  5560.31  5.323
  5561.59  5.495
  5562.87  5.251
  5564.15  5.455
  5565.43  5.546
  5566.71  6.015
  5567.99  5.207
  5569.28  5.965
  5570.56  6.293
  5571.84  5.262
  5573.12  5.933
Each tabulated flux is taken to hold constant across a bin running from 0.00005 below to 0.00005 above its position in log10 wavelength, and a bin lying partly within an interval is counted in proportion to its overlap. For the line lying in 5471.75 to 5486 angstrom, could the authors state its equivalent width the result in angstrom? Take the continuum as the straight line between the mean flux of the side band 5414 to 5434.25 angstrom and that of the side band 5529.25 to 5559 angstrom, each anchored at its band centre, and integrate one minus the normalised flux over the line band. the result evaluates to 0.8 angstrom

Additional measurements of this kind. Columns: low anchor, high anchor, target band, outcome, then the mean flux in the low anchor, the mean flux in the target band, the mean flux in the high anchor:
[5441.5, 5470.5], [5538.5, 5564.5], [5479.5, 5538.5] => -1.57 angstrom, 5.25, 5.57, 5.56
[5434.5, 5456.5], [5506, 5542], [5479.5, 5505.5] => -0.15 angstrom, 5.33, 5.53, 5.62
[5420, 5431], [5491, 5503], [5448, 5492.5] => 2.96 angstrom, 5.67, 5.3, 5.69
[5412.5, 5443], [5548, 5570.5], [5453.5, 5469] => 1.09 angstrom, 5.59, 5.19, 5.59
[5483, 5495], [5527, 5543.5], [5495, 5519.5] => -0.60 angstrom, 5.48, 5.61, 5.47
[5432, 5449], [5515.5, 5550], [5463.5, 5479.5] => 0.67 angstrom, 5.44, 5.27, 5.63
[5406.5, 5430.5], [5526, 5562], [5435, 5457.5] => 1.07 angstrom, 5.58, 5.31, 5.53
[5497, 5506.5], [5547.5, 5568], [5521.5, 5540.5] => -0.01 angstrom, 5.59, 5.57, 5.56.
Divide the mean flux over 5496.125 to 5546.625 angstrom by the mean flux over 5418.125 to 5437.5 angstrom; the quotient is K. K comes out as 1.00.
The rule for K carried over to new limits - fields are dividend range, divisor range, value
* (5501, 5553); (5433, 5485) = 1.06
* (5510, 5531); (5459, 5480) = 1.08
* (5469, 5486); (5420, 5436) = 0.95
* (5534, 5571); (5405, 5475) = 1.04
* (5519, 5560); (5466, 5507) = 1.04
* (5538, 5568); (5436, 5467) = 1.05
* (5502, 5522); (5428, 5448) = 1.04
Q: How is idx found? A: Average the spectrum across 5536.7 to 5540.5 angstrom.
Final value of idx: 5.49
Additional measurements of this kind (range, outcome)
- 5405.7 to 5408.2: 4.8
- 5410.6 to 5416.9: 5.6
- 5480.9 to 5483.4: 5.29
